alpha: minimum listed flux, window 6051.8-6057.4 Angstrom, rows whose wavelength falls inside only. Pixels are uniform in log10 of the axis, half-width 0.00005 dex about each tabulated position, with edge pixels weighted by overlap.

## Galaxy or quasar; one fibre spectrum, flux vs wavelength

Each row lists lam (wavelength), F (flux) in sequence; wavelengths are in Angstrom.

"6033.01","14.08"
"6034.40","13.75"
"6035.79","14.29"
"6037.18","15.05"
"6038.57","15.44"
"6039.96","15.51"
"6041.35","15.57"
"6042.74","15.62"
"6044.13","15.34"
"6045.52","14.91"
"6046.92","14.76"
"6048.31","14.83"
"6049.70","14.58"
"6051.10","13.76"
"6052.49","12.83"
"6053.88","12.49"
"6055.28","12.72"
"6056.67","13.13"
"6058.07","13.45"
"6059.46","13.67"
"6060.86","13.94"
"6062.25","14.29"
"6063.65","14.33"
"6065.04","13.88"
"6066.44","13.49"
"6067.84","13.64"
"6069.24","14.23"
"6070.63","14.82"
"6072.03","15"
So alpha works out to 12.49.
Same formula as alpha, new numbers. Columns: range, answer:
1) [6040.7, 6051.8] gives 13.76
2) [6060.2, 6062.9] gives 13.94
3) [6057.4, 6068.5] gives 13.45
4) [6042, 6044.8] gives 15.34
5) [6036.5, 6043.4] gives 15.05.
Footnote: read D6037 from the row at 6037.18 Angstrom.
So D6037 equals 15.05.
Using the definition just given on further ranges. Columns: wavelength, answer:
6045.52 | 14.91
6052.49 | 12.83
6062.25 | 14.29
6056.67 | 13.13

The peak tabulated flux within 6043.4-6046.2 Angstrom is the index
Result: 15.34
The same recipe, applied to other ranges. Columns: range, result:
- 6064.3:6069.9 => 14.23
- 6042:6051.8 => 15.62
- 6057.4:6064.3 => 14.33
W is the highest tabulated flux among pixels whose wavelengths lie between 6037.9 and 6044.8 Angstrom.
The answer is 15.62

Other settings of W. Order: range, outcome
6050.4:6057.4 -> 13.76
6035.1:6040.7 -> 15.51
